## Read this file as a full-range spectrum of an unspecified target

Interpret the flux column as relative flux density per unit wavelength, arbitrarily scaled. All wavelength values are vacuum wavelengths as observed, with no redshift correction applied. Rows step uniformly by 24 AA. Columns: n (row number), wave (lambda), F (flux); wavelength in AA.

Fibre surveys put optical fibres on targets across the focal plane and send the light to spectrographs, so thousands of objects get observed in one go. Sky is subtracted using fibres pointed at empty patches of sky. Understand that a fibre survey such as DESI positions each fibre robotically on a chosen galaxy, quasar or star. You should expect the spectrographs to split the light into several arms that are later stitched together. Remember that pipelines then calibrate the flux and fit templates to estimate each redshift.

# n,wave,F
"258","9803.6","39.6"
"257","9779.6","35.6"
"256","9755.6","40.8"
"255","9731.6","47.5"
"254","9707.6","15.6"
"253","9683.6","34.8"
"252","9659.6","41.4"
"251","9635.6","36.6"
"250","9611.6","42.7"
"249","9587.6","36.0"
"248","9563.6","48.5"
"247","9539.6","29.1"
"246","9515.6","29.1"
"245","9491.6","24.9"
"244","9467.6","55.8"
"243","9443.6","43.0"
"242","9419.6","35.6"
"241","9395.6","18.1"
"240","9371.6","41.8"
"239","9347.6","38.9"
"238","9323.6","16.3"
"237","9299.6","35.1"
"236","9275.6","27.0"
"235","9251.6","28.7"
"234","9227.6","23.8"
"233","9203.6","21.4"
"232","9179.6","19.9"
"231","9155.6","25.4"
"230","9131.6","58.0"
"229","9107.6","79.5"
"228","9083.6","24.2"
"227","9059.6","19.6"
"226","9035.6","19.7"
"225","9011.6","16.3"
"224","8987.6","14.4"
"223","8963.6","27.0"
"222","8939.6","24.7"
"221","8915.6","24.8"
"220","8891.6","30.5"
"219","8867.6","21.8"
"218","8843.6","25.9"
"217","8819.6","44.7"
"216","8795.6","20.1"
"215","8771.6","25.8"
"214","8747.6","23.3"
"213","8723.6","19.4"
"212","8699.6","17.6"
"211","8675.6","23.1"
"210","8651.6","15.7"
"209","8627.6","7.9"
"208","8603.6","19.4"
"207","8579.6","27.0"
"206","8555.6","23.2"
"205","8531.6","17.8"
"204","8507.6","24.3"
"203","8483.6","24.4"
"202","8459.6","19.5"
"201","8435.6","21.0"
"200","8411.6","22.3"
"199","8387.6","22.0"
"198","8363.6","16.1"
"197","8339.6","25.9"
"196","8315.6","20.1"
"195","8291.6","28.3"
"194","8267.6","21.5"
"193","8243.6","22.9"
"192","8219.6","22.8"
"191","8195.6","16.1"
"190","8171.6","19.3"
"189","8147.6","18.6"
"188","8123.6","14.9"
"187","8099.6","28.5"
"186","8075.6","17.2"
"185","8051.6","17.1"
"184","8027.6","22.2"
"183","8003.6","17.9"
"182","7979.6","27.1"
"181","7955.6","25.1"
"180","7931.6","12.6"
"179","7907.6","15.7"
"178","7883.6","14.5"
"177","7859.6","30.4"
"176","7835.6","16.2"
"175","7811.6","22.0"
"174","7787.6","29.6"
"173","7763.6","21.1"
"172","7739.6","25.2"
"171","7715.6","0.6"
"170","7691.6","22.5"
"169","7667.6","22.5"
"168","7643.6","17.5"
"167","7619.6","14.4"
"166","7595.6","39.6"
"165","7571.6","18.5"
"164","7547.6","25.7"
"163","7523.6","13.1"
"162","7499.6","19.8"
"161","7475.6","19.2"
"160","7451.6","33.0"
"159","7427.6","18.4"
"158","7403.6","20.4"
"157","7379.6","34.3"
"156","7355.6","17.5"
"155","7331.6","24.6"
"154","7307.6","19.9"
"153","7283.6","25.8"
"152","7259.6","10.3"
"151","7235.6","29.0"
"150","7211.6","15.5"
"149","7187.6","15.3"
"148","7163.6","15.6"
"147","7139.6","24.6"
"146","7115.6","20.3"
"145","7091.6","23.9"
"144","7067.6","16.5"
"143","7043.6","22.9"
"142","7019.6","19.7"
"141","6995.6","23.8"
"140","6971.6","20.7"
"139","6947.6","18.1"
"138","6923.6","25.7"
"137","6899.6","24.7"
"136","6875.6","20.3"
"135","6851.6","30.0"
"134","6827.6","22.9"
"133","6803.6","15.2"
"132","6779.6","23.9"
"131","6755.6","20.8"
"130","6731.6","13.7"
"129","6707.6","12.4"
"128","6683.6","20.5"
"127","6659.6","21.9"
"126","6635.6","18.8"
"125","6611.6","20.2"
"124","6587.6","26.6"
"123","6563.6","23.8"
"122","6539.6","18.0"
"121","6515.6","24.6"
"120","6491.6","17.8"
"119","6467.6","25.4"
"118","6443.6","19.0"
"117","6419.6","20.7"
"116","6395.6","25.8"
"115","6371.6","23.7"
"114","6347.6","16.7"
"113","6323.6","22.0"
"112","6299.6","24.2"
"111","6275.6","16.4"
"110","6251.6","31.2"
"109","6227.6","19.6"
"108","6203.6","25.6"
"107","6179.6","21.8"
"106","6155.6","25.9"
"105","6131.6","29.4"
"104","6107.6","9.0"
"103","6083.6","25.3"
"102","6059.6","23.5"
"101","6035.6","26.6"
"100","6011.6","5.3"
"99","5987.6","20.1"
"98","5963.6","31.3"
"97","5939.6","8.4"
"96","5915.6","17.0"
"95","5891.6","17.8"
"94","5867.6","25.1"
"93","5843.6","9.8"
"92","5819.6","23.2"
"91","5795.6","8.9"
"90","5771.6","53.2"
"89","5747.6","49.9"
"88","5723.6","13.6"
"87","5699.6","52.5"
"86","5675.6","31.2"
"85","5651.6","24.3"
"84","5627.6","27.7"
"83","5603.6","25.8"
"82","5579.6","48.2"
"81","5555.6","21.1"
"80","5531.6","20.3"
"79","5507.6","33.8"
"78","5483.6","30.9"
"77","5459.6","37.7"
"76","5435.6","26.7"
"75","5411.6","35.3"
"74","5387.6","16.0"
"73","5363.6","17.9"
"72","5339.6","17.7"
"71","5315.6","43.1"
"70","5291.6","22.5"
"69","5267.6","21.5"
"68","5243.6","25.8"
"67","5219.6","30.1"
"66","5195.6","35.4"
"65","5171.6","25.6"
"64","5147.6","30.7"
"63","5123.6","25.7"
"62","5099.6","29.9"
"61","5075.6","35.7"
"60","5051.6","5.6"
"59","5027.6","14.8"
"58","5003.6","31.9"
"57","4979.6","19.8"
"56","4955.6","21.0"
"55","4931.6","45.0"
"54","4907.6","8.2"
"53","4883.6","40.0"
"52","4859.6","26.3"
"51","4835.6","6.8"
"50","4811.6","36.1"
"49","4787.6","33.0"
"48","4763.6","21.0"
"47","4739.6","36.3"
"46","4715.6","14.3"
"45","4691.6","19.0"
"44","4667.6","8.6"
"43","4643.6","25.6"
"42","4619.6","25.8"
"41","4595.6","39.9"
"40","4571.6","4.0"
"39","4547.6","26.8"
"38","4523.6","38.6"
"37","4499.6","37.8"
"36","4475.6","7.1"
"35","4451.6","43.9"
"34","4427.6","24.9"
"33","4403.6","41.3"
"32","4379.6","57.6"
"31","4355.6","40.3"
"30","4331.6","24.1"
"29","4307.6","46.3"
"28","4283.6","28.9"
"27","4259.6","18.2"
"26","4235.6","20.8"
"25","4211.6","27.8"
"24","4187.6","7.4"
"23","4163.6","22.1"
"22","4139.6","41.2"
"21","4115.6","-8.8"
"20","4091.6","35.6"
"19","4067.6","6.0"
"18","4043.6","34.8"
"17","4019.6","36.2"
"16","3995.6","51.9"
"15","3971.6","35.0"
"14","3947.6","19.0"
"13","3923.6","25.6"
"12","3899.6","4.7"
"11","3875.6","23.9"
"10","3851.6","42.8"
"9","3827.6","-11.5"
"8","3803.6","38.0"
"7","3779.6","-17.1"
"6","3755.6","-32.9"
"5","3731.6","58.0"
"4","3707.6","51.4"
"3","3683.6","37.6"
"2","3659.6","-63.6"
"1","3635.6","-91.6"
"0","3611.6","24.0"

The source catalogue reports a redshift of 1.445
